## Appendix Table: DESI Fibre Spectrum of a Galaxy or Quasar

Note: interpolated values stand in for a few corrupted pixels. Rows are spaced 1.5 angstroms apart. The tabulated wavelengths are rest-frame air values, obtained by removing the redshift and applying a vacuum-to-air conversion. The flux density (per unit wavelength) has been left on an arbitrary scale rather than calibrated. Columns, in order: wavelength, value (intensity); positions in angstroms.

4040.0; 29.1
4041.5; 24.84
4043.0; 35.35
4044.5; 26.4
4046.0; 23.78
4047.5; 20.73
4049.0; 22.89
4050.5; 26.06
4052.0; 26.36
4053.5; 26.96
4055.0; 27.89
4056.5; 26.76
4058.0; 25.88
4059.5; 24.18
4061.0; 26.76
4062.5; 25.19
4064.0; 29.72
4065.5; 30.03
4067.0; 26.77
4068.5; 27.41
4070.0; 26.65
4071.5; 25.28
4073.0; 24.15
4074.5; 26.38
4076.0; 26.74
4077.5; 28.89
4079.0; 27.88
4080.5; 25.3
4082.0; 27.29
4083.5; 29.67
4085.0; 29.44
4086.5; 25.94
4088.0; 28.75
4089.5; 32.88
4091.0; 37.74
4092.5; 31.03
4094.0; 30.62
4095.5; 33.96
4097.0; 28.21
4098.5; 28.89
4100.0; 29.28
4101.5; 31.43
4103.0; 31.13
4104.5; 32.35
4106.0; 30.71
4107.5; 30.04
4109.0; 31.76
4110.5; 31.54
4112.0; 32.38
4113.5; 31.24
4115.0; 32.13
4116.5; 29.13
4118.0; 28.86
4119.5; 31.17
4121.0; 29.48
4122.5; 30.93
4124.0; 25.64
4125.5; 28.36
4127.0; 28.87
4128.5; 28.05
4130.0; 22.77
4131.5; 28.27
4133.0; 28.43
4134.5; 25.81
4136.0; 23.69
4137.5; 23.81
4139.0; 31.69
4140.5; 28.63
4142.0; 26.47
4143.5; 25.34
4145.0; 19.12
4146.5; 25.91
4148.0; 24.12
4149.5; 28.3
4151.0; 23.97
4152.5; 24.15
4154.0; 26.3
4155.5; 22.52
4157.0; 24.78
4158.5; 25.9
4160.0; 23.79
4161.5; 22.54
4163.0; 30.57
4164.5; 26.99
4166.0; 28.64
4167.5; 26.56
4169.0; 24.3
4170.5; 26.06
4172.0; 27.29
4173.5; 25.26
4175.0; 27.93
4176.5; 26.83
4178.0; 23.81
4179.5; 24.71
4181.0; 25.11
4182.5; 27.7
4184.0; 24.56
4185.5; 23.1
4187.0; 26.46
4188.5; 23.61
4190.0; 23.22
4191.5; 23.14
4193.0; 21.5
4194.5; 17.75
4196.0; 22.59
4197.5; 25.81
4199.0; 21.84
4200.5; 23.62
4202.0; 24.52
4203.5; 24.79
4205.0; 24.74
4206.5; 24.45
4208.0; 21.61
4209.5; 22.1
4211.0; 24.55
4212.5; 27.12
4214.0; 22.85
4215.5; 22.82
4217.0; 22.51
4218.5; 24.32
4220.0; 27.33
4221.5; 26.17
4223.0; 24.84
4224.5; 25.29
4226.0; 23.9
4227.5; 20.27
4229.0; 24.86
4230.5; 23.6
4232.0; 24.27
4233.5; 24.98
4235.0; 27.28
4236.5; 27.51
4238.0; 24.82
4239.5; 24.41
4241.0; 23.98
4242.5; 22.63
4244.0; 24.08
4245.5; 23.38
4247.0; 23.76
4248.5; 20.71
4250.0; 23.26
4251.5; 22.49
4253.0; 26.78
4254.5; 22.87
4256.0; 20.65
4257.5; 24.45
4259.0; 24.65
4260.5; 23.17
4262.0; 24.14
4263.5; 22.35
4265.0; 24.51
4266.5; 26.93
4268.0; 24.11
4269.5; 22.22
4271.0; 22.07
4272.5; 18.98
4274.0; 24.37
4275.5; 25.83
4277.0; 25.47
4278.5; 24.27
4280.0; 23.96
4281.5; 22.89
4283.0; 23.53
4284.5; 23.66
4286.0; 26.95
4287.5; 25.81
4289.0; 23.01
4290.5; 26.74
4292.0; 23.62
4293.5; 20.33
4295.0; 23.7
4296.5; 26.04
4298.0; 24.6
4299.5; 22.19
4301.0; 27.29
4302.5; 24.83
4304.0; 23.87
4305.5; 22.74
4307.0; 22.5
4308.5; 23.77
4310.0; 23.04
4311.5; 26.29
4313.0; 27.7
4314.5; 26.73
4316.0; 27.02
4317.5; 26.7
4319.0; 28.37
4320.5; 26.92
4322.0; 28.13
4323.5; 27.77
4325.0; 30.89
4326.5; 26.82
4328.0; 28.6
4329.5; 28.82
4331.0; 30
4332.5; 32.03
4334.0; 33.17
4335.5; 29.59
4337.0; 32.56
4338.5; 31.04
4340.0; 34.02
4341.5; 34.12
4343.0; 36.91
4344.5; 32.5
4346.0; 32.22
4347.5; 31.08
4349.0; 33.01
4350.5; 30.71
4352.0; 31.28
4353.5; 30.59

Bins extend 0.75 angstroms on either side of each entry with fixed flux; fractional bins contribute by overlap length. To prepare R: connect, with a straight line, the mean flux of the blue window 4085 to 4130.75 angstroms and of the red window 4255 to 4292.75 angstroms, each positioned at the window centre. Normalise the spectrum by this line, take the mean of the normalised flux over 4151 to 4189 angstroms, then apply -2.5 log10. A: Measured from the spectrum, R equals 0.092 mag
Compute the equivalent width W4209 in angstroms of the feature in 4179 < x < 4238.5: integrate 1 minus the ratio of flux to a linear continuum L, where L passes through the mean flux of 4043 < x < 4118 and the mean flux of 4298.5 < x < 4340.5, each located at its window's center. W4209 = 8.2 angstroms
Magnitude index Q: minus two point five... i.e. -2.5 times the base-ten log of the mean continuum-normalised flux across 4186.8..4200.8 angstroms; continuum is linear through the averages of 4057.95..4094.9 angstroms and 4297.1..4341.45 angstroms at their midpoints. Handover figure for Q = 0.22 mag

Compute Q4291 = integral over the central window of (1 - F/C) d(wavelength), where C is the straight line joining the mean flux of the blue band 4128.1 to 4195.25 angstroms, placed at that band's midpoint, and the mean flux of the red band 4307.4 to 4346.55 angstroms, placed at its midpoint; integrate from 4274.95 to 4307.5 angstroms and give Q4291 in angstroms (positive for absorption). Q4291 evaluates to 4.8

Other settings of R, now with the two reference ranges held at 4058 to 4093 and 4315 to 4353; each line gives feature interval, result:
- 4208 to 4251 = 0.217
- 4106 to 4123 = -0.090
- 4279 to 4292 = 0.222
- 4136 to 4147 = 0.116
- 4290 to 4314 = 0.236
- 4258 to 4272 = 0.250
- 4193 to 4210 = 0.259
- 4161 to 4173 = 0.085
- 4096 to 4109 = -0.082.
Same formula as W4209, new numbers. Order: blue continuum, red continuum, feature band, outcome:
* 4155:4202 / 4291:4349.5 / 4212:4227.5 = 0.8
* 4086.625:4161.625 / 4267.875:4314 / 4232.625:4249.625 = 0.7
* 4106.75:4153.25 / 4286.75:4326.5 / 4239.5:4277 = 3.7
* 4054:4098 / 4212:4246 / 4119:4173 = 0.3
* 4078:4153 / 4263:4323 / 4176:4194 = 1.8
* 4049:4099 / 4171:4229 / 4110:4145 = -2.3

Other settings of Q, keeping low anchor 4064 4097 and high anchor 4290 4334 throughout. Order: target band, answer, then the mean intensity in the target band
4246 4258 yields 0.17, 23.1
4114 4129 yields -0.04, 29.3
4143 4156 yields 0.15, 24.4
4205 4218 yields 0.16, 23.6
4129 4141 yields 0.06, 26.6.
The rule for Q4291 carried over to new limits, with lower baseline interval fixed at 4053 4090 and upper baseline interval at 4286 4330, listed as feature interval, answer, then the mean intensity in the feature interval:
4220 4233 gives 0.9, 24.3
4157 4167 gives 0.1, 26.3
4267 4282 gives 1.4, 23.5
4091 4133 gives -4.7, 30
